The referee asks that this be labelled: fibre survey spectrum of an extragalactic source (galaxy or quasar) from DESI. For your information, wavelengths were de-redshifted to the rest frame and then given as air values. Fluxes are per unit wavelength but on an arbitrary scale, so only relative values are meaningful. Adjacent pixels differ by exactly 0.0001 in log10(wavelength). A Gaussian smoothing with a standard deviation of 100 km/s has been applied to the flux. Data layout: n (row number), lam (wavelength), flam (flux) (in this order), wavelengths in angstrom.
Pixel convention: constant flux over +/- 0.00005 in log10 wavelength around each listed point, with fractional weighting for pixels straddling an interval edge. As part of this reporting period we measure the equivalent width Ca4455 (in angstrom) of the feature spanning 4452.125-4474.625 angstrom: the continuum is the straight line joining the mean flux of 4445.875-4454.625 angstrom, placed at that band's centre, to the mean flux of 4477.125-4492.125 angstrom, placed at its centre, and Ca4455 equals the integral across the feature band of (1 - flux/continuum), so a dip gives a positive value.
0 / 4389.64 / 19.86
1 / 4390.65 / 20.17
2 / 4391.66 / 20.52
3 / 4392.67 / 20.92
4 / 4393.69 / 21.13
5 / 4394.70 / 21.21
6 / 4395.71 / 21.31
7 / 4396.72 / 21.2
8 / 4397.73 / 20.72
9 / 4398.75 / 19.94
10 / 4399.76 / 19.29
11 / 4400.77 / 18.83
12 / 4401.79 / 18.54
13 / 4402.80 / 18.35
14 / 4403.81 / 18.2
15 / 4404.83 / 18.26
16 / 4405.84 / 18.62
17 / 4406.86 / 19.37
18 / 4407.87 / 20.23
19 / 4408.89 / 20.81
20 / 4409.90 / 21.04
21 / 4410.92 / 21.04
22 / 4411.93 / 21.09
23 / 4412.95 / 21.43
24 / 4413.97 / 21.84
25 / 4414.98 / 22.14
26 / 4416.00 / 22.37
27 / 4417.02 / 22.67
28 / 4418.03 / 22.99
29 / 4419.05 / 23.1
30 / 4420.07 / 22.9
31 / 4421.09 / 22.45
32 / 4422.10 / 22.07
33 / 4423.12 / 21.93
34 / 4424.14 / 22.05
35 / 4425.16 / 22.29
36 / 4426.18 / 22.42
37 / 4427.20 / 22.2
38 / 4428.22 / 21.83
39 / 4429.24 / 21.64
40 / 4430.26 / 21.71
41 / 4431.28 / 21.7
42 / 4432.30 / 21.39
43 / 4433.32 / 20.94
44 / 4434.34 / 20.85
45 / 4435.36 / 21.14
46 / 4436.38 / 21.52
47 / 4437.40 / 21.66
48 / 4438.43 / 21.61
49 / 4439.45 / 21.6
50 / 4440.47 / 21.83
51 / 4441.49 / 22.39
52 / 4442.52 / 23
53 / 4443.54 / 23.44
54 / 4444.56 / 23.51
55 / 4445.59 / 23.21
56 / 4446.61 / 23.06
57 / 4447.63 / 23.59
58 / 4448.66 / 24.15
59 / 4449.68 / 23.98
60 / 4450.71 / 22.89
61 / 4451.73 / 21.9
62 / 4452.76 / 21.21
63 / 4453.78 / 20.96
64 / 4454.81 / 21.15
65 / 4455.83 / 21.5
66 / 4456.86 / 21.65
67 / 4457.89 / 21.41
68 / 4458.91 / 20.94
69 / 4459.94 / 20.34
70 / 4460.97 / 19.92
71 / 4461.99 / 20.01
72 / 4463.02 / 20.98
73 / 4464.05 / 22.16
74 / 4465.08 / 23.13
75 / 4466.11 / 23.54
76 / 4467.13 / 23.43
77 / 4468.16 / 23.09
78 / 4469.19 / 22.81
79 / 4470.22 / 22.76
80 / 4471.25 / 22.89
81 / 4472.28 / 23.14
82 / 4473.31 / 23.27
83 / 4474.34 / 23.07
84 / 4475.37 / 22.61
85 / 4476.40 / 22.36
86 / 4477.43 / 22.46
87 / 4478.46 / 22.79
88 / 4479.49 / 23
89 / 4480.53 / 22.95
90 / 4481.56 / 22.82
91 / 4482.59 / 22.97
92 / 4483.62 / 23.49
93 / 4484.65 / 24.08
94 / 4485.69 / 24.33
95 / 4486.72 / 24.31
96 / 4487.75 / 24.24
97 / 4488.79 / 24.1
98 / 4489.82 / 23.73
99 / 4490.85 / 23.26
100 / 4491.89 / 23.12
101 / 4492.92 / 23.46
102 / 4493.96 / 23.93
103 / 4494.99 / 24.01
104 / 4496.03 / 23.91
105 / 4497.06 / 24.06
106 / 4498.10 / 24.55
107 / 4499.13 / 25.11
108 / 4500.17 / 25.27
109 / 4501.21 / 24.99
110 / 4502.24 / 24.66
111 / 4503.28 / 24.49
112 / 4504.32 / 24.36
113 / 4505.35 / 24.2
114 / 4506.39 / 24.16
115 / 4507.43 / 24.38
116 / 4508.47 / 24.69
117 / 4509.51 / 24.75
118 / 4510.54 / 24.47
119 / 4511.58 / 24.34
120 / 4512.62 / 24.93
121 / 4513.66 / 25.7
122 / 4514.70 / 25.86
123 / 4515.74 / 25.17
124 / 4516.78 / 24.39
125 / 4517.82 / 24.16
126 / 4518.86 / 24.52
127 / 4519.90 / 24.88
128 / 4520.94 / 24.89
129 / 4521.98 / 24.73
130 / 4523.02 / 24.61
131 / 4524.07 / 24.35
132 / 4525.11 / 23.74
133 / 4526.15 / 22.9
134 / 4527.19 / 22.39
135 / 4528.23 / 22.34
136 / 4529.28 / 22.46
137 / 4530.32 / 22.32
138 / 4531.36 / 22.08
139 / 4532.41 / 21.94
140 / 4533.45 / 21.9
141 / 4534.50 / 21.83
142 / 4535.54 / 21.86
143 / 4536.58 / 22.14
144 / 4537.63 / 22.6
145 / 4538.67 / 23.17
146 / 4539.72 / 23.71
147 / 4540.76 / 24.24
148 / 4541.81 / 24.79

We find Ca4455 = 1.0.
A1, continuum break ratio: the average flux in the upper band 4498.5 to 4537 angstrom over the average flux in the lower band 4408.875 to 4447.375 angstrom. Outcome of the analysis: 1.1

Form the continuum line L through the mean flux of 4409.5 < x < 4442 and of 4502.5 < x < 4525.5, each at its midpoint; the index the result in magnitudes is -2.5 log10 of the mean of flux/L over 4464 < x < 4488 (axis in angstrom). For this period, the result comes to 0.013 mag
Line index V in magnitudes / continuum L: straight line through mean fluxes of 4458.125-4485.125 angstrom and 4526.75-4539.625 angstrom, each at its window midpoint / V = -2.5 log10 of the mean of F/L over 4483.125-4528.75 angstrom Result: -0.088 mag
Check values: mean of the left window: 22.5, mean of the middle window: 24.3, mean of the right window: 22.3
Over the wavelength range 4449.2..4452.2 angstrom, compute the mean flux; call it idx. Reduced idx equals 22.9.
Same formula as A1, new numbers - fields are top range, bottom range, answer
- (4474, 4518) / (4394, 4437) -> 1.14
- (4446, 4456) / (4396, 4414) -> 1.13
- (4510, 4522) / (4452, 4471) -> 1.14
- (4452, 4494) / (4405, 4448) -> 1.03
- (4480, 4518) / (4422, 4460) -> 1.10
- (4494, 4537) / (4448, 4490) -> 1.06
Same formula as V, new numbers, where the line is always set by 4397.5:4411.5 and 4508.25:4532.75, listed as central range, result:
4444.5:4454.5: -0.07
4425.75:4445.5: -0.06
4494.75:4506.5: -0.06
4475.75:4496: -0.04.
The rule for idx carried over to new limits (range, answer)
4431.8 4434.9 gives 21.1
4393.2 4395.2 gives 21.2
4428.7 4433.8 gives 21.5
